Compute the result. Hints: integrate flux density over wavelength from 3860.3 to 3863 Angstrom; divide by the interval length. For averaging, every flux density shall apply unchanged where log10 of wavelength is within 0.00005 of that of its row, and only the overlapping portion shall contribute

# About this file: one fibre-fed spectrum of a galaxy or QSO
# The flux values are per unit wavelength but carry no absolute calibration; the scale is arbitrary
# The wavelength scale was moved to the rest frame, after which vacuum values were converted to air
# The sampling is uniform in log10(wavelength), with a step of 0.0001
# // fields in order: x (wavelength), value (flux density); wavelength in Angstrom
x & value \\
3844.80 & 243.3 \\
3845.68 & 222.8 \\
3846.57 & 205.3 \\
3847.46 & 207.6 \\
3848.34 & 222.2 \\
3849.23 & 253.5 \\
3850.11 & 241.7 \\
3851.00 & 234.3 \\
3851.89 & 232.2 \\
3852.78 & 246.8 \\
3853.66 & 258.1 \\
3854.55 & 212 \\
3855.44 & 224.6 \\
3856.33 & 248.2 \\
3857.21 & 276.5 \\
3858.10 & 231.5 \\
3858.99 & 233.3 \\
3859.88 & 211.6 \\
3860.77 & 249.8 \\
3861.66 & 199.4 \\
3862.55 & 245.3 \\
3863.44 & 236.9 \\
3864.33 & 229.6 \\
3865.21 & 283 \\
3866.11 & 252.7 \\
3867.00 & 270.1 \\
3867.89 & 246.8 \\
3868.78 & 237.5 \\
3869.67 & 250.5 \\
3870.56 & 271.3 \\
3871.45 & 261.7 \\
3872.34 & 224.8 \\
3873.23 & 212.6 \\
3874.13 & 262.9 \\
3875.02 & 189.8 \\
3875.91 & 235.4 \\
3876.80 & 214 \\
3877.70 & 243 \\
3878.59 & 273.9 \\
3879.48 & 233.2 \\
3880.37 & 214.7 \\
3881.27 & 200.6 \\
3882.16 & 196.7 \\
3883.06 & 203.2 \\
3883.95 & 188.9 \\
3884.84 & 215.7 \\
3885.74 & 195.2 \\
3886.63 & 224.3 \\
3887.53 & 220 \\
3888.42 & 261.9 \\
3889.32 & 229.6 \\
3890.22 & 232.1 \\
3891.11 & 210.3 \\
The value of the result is 231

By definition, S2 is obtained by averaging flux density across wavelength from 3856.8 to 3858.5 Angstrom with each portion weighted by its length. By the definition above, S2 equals 254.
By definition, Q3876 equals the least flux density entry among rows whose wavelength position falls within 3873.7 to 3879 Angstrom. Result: 189.8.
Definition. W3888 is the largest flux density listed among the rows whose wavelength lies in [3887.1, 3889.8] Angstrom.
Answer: 261.9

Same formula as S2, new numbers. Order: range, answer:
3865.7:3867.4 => 261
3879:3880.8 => 226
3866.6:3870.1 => 251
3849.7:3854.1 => 242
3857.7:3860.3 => 225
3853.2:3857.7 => 244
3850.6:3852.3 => 233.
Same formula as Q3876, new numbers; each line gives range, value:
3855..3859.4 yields 224.6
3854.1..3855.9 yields 212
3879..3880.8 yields 214.7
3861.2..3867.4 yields 199.4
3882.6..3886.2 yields 188.9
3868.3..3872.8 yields 224.8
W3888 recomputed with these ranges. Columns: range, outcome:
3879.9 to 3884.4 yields 214.7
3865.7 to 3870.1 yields 270.1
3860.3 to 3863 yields 249.8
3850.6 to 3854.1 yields 258.1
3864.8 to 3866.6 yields 283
